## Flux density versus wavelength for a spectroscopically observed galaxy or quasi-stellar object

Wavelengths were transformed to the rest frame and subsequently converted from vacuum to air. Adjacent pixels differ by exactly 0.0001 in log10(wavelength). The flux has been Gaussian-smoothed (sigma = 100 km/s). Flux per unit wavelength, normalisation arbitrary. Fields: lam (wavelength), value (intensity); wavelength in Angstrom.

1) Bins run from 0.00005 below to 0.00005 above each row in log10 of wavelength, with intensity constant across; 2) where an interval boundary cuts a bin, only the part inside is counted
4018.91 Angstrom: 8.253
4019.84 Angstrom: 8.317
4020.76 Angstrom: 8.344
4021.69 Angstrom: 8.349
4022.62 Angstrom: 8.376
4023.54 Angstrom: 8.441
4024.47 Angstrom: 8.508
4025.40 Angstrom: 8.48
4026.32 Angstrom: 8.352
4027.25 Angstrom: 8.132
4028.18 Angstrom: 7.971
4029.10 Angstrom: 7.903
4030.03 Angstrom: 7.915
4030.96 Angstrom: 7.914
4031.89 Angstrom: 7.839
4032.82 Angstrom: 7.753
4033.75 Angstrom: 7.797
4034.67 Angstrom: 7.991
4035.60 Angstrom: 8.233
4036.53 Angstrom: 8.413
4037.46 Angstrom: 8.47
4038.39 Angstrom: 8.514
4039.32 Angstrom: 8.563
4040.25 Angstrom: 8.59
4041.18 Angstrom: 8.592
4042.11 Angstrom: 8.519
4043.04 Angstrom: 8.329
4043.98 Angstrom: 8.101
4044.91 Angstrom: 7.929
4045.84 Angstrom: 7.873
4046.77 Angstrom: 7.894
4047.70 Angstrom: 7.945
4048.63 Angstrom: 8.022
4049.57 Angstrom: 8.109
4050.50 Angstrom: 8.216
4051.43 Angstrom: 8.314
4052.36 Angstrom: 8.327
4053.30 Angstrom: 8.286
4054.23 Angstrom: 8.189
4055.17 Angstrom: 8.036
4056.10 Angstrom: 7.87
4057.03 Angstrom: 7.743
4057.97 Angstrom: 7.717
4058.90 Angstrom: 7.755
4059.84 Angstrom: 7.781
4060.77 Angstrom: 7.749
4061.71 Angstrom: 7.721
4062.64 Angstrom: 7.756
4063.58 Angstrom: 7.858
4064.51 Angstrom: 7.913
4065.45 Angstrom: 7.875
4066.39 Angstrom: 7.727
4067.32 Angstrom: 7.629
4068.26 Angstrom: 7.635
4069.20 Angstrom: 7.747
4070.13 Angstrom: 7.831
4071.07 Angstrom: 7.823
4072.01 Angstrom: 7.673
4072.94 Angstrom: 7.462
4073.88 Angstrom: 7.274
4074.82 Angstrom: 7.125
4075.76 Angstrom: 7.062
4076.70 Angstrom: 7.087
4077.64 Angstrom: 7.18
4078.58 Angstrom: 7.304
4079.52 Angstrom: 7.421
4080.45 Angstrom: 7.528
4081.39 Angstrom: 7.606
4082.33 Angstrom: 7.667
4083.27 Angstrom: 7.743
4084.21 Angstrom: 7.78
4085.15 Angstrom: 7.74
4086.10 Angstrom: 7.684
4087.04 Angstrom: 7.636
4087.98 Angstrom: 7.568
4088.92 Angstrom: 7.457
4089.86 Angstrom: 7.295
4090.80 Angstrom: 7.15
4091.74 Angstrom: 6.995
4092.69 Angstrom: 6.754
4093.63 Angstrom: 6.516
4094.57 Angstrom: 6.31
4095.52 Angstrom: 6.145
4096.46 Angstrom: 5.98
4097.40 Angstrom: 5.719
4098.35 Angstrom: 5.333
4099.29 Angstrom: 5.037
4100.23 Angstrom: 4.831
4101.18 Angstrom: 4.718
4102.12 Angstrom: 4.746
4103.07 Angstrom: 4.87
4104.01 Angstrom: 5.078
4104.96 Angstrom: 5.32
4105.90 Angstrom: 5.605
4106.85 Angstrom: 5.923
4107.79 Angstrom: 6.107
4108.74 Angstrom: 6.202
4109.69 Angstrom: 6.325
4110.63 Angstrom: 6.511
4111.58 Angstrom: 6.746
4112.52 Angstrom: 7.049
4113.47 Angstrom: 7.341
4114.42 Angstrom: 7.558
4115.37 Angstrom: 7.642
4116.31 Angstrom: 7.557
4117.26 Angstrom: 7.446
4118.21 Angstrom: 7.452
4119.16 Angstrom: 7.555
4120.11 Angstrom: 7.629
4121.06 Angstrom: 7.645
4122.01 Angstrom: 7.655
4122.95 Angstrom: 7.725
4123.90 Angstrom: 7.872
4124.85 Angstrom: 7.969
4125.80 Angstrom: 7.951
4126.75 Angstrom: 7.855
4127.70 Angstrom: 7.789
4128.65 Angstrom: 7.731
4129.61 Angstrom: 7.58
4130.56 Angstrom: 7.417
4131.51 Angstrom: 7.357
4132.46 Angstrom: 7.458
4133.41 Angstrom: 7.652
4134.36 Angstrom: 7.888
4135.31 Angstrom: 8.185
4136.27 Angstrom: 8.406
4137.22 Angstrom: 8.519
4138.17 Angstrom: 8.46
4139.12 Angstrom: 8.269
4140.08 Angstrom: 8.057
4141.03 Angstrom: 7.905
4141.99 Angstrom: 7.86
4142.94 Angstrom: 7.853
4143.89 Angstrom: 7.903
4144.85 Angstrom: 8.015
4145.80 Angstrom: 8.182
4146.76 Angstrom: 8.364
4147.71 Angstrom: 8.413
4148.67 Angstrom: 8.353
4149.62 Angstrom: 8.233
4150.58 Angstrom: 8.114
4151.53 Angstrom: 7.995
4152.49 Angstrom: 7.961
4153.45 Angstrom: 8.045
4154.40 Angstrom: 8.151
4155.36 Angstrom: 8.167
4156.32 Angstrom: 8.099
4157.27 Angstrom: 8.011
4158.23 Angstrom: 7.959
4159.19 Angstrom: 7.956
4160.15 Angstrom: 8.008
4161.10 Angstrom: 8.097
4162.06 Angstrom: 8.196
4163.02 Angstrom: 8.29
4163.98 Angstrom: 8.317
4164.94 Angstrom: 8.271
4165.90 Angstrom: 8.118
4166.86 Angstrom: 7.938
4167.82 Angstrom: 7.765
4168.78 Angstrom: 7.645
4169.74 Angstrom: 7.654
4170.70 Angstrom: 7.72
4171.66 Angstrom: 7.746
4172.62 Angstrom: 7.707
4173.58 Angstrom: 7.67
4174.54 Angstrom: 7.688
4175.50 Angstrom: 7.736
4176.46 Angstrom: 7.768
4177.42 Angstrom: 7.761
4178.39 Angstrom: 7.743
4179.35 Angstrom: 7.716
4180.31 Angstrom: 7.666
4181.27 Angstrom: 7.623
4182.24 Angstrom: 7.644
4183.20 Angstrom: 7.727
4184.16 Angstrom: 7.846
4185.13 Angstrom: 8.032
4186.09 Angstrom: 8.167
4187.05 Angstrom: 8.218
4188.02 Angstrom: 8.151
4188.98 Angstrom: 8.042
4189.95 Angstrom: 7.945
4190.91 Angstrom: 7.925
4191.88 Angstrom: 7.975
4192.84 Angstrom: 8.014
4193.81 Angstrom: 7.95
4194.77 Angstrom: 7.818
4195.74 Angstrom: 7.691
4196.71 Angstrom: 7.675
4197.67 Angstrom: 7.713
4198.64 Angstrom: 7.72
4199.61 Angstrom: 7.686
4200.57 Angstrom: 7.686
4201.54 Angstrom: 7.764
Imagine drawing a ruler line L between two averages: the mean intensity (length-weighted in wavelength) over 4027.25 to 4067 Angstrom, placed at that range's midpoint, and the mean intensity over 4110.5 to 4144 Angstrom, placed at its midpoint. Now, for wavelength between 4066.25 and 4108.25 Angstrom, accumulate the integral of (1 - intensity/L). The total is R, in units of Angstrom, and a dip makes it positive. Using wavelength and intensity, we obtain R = 6.0 Angstrom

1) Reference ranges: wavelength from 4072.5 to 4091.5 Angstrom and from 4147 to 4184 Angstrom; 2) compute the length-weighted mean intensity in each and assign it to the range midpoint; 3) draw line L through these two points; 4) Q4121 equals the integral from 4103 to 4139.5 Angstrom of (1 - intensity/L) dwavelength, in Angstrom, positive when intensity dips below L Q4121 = 1.8 Angstrom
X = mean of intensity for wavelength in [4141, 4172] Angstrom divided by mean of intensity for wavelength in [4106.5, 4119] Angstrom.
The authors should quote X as 1.2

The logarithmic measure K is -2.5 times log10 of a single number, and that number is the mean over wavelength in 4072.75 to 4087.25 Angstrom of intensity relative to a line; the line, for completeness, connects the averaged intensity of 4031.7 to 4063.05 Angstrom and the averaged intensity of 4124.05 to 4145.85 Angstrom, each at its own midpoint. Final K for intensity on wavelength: 0.08 mag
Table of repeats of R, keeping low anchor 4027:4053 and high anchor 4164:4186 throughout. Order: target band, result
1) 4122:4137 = 0.2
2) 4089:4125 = 6.5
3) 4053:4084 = 1.6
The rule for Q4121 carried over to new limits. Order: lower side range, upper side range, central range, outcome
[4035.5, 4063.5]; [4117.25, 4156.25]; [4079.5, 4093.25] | 1.0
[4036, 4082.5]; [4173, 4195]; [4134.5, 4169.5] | -1.1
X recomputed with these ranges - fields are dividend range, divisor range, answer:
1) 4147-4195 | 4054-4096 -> 1.06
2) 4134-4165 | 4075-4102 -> 1.20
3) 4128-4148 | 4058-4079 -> 1.05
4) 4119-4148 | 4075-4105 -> 1.19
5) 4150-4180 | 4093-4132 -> 1.19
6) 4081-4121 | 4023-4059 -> 0.81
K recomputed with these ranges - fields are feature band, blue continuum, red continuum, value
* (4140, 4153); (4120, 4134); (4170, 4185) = -0.05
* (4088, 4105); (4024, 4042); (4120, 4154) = 0.33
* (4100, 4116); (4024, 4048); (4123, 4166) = 0.31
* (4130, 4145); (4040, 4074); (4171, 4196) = -0.01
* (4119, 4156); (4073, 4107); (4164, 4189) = -0.10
